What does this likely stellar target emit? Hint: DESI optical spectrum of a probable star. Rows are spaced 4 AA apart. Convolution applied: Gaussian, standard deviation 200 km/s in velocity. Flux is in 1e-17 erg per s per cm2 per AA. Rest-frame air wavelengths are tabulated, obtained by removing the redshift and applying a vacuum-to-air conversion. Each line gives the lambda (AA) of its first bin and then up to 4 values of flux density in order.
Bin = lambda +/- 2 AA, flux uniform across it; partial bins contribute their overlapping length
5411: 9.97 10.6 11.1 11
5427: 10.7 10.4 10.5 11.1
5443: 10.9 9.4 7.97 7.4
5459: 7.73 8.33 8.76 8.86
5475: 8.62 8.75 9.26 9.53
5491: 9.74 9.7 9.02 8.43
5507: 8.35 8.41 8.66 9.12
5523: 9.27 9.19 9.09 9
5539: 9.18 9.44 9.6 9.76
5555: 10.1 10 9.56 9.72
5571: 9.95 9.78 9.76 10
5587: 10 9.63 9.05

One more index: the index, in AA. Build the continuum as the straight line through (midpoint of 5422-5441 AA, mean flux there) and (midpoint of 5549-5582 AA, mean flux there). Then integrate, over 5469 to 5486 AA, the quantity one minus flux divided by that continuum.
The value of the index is 2.46 AA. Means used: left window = 10.7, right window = 9.83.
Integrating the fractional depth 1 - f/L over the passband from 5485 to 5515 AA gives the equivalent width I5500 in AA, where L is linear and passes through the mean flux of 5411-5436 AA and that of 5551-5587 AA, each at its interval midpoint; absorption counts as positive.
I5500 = 3.6 AA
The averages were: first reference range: 10.7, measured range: 9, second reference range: 9.86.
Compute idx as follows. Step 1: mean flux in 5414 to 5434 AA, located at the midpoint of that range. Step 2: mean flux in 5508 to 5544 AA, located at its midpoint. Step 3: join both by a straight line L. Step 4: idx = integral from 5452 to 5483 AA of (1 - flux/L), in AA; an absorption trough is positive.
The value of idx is 5.0 AA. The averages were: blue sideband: 10.8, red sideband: 9.01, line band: 8.4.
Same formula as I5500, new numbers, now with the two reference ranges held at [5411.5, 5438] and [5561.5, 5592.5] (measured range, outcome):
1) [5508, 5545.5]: 3.96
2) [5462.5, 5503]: 5.08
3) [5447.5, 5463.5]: 3.89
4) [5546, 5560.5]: 0.10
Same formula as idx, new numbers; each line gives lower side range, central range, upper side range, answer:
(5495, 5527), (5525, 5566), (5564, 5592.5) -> -0.65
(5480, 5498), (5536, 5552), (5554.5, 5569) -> 0.48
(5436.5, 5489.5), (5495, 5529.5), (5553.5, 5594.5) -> 1.83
